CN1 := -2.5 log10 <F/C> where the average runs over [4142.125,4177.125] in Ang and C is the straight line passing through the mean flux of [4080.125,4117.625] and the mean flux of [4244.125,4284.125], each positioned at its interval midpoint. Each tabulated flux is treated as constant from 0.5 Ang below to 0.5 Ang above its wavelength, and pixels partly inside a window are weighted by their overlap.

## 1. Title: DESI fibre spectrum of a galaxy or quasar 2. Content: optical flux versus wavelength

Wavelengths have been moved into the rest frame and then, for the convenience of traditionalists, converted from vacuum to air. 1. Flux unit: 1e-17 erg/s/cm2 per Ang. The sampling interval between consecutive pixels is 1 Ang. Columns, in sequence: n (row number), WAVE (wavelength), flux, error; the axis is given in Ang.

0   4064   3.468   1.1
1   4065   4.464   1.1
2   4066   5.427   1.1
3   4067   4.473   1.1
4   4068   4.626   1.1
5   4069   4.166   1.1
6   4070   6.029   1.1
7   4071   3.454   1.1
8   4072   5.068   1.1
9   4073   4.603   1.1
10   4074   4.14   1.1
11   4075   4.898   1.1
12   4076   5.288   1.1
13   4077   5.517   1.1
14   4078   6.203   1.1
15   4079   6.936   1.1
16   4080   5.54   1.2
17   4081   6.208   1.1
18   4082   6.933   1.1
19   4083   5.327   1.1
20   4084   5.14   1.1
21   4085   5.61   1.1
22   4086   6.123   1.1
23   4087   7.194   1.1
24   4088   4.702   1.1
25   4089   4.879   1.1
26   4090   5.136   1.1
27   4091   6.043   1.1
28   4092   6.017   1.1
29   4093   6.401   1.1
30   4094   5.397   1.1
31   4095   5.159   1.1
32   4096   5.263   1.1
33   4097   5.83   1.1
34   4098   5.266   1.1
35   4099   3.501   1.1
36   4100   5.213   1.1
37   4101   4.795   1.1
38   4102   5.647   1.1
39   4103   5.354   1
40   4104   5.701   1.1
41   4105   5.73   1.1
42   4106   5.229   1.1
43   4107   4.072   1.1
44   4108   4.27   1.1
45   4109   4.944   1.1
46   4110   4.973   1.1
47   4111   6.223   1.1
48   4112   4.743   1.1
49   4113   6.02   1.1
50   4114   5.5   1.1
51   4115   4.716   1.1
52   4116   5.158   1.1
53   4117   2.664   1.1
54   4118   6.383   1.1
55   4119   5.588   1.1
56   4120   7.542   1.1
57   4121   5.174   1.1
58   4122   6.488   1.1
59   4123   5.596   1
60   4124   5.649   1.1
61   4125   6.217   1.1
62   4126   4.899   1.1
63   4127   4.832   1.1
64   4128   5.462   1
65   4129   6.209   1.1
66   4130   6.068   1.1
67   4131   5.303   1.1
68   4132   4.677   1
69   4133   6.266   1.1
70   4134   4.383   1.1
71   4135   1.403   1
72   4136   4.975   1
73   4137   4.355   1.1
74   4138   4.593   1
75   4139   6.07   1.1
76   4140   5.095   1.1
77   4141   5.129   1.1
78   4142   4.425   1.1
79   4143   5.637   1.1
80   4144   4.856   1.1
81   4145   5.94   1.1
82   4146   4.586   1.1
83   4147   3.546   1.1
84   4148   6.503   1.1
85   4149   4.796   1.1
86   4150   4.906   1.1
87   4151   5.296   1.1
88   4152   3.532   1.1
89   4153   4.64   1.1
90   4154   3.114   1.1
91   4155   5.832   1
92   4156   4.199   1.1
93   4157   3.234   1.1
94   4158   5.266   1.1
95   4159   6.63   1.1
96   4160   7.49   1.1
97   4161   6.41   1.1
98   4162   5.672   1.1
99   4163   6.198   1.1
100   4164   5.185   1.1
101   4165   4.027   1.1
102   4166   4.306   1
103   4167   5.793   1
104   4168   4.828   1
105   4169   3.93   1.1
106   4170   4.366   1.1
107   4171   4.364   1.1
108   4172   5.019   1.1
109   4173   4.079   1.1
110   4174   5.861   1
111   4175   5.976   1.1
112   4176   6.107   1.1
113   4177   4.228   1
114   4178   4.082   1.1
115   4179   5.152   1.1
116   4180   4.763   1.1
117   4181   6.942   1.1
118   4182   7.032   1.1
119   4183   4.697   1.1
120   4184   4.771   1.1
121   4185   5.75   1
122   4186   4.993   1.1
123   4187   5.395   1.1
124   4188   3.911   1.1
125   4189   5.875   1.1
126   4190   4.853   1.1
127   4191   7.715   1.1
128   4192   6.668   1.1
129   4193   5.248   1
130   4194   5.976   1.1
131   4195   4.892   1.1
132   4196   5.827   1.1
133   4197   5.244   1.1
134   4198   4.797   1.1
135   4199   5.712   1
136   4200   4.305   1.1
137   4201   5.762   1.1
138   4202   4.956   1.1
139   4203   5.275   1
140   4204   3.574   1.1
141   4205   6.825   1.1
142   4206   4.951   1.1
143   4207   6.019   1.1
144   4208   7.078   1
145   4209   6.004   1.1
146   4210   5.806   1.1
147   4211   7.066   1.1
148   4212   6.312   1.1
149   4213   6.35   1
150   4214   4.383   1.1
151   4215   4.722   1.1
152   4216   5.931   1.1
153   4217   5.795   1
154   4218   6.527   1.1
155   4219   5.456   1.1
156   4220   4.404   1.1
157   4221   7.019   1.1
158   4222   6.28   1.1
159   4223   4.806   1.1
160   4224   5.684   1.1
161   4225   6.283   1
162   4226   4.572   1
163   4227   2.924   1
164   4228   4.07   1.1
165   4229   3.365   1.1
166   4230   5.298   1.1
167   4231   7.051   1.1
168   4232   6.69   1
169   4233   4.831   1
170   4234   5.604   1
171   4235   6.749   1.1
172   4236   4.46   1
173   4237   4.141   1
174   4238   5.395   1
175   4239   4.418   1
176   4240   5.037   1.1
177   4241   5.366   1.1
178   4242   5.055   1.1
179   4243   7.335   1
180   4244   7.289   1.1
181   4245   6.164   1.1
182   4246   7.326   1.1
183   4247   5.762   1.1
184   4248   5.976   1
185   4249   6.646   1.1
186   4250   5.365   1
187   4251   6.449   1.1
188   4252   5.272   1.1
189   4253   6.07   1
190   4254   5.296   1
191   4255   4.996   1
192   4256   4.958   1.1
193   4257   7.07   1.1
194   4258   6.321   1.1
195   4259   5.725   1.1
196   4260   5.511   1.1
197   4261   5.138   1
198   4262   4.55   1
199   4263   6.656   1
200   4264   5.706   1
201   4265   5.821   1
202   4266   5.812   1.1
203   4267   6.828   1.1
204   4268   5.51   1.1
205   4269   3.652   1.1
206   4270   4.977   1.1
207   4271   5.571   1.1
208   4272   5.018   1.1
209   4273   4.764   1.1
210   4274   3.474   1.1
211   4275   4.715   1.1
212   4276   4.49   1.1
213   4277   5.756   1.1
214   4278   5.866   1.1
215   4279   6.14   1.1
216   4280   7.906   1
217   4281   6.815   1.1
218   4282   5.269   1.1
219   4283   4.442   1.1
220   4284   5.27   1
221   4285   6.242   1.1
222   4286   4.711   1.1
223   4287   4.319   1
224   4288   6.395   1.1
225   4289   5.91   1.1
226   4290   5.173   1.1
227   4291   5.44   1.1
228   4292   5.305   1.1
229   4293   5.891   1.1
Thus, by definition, 0.08 mag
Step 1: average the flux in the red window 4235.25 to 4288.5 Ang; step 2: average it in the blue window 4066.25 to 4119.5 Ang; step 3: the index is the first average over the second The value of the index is 1.06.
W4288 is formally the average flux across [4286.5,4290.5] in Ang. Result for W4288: 5.45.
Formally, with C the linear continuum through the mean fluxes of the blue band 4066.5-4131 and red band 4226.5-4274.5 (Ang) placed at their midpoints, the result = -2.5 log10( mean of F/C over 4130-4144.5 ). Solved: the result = 0.12 mag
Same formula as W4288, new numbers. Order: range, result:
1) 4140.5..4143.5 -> 5.06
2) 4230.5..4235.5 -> 6.19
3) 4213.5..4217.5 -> 5.21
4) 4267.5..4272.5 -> 4.95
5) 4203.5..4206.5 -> 5.12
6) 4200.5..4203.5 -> 5.33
